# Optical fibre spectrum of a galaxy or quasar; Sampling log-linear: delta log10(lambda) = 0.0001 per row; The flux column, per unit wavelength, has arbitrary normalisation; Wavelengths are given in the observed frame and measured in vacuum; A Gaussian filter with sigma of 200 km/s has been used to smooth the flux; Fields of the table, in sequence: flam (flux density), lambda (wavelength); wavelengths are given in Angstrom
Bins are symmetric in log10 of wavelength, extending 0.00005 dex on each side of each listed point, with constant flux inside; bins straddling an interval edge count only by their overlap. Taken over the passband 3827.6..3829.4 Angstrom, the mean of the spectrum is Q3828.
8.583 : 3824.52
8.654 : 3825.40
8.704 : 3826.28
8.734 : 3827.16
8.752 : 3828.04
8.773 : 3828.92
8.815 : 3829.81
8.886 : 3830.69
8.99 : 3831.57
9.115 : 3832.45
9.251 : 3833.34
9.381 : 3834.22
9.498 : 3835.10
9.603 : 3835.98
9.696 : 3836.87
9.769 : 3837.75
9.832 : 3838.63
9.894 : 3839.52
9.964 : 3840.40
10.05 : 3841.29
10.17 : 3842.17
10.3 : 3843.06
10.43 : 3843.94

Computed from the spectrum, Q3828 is 8.73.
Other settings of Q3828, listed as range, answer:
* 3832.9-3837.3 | 9.49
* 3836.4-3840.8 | 9.83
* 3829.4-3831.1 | 8.86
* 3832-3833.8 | 9.17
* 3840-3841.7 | 9.97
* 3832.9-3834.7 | 9.35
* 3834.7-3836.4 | 9.57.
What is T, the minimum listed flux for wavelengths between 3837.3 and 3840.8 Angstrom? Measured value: 9.769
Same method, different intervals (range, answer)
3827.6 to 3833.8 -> 8.752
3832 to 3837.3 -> 9.115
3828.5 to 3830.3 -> 8.773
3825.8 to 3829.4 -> 8.704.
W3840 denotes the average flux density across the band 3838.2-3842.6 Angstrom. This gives 9.98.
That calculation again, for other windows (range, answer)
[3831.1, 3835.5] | 9.25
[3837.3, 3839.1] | 9.81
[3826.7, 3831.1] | 8.79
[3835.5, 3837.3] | 9.63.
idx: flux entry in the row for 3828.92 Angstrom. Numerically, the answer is 8.773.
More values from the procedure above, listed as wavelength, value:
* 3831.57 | 8.99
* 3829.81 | 8.815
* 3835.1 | 9.498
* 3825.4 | 8.654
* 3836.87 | 9.696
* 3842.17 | 10.17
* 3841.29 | 10.05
